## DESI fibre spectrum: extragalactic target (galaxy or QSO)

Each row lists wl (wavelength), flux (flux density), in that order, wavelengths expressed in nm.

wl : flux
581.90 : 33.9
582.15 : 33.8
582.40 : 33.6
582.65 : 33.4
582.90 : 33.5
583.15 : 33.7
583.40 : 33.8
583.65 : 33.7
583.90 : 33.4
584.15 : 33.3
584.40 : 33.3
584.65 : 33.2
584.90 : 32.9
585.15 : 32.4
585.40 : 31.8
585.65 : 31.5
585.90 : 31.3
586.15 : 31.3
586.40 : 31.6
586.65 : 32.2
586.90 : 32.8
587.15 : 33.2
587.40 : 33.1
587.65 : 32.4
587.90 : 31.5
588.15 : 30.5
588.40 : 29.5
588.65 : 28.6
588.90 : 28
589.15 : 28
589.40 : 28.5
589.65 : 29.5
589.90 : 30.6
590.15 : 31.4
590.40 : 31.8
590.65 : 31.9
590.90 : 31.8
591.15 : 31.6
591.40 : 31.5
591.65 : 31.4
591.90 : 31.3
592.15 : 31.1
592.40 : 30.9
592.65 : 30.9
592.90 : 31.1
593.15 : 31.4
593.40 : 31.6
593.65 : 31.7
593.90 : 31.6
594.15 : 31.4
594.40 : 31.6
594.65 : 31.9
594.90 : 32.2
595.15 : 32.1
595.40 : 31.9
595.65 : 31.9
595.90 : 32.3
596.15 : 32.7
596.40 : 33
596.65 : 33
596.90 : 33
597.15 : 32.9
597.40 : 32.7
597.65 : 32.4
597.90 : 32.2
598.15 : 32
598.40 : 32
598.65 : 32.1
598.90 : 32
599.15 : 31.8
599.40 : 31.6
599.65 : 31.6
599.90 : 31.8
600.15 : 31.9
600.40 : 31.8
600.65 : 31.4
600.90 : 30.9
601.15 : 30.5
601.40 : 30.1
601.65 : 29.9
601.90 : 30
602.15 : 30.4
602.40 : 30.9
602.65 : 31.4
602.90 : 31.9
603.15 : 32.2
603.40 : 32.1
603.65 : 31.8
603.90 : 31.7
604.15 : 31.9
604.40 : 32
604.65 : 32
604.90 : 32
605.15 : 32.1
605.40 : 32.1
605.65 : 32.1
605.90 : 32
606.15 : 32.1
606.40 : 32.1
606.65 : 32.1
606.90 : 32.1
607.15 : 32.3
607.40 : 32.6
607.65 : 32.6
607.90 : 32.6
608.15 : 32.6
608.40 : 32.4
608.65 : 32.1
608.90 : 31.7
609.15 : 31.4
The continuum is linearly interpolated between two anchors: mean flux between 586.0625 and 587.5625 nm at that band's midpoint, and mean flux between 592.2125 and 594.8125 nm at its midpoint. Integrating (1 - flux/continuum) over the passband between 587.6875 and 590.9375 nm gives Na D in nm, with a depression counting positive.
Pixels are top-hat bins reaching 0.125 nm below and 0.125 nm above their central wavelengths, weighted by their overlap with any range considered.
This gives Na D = 0.19 nm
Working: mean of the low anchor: 32.4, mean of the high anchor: 31.4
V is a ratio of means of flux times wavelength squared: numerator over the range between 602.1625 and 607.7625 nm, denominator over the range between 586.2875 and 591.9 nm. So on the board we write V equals 1.09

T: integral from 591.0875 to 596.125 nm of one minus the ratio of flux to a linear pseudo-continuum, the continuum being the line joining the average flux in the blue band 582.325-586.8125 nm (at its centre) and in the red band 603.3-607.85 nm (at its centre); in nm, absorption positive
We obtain 0.14 nm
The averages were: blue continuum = 32.8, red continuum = 32.1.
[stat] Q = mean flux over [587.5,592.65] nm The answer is 30.6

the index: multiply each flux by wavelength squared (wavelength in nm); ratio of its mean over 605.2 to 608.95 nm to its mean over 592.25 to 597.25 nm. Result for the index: 1.05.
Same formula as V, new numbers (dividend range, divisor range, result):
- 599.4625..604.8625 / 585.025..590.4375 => 1.06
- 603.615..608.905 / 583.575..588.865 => 1.08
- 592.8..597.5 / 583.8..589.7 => 1.05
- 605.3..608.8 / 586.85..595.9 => 1.09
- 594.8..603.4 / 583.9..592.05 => 1.05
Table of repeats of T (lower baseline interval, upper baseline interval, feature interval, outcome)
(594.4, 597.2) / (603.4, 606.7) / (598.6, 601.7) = 0.08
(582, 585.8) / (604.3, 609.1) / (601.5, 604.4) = 0.09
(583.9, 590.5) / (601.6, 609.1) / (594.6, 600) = -0.10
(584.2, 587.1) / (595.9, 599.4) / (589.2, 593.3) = 0.17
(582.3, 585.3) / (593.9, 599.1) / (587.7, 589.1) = 0.14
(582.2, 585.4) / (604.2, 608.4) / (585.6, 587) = 0.06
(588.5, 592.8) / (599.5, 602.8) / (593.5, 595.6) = -0.08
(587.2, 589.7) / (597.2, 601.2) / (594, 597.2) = -0.11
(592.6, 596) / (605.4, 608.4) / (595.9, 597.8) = -0.06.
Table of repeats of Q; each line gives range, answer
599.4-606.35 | 31.5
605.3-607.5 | 32.2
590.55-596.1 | 31.6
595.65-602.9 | 31.7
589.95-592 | 31.6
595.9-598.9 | 32.5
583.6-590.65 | 31.5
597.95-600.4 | 31.9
